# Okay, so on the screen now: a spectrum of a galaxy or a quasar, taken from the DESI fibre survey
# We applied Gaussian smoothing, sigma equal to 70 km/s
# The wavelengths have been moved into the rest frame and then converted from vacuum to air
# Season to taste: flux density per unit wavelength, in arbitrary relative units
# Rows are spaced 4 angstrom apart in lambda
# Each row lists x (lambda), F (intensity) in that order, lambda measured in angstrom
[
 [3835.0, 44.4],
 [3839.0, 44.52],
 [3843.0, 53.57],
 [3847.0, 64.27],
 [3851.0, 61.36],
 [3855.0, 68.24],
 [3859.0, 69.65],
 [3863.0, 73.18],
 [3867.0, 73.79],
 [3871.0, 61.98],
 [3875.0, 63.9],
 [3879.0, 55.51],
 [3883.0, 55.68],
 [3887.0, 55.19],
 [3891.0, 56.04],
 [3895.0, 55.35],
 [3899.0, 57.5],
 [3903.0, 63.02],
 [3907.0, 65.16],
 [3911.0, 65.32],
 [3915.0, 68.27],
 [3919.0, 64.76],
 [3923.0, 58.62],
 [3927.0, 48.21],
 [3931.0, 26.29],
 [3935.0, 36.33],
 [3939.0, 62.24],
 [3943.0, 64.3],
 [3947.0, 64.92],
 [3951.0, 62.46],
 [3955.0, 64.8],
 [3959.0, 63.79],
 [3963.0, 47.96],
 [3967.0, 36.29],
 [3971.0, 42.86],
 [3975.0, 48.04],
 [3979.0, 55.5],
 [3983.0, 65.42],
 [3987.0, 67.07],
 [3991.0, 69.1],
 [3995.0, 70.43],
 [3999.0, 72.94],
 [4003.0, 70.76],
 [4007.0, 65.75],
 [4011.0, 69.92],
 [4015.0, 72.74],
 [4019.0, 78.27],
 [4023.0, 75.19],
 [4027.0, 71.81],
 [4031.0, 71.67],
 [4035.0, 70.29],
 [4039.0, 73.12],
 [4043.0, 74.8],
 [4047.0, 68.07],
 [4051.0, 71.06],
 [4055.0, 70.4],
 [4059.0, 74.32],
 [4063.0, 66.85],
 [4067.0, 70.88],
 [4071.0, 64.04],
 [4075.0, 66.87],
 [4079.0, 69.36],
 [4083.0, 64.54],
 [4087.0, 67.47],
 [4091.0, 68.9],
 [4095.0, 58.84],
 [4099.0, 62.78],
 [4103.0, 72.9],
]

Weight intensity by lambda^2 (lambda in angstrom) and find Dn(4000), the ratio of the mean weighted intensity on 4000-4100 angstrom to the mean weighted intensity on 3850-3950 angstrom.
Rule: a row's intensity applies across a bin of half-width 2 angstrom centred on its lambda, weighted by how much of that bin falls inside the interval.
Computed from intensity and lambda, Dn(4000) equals 1.3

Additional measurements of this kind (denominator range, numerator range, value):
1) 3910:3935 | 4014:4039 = 1.45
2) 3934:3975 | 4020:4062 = 1.38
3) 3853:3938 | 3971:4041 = 1.22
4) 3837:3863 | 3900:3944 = 0.95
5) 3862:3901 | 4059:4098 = 1.22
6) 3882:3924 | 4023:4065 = 1.26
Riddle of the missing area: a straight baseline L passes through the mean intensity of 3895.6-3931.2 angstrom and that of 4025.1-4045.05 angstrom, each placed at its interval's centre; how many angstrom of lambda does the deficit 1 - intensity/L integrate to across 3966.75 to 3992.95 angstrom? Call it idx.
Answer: 4.1 angstrom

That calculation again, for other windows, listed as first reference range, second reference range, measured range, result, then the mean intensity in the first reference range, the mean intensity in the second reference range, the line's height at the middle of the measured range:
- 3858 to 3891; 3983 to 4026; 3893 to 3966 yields 9.74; 63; 71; 66.3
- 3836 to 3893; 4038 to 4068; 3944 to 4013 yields 6.21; 60.9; 71.1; 67.1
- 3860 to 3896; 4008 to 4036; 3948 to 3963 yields 1.30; 61.6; 72.7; 67.6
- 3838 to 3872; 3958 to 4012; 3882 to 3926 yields 1.59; 64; 60.2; 62.6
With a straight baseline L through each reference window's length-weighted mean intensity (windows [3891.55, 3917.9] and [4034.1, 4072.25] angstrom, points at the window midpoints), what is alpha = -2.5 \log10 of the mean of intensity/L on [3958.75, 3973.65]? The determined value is 0.389 mag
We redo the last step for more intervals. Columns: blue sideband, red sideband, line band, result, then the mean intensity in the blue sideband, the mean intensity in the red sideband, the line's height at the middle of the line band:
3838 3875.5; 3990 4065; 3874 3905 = 0.14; 63.9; 71.5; 65.4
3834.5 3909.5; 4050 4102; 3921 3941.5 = 0.31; 60.5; 67.4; 62.5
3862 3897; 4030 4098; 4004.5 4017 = -0.05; 60.8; 68.8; 66.5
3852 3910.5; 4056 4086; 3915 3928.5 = 0.08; 62.5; 68.2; 63.7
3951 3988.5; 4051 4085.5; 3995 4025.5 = -0.19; 54.9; 68.5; 60.5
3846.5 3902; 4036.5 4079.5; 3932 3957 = 0.13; 62.2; 70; 65.2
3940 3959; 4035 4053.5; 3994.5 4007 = -0.04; 64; 71.6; 68.1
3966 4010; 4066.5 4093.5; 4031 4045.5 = -0.13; 61.1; 67.1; 64.4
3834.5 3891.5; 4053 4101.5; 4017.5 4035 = -0.13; 60.6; 67.2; 65.6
